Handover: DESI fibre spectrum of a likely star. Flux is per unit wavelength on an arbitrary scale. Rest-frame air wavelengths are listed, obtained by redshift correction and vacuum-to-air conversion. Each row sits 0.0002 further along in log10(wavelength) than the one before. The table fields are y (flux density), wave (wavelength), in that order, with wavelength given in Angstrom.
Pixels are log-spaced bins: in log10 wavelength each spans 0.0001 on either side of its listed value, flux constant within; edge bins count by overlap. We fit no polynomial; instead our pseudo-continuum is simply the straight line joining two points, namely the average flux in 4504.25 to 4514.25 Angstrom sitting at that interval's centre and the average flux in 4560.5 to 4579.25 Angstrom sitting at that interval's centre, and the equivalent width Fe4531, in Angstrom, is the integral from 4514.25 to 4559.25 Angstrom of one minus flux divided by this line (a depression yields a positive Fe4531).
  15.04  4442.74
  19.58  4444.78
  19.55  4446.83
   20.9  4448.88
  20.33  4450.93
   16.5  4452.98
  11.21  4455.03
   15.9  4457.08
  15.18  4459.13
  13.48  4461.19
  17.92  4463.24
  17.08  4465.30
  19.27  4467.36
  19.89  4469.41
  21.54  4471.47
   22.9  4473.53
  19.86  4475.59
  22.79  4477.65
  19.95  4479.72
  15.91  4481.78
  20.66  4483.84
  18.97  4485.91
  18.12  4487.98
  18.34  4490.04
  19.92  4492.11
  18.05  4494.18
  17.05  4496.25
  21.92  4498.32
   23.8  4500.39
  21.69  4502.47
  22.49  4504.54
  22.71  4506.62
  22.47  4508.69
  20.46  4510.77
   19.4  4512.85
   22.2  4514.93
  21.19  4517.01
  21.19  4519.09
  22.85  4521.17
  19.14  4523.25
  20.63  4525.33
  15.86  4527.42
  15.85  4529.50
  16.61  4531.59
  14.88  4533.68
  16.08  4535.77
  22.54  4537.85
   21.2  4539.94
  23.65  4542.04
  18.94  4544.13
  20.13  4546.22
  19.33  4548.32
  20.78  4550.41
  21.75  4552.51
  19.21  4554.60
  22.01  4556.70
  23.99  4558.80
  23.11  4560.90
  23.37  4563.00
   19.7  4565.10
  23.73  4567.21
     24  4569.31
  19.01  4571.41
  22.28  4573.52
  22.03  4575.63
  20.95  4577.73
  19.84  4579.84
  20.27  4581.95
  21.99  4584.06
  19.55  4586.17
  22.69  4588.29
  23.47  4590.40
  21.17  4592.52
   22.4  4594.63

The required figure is 3.6 Angstrom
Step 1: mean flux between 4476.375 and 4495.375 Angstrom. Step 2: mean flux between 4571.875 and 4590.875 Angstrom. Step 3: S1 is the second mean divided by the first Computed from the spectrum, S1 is 1.1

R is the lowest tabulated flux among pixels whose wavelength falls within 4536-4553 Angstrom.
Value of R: 18.94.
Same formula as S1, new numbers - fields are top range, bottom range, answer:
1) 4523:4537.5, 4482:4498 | 0.92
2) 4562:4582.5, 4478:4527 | 1.06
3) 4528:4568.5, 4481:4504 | 1.04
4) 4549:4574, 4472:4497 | 1.12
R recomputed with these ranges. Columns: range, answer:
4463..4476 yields 17.08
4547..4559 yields 19.21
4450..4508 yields 11.21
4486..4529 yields 15.86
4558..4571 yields 19.7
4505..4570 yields 14.88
